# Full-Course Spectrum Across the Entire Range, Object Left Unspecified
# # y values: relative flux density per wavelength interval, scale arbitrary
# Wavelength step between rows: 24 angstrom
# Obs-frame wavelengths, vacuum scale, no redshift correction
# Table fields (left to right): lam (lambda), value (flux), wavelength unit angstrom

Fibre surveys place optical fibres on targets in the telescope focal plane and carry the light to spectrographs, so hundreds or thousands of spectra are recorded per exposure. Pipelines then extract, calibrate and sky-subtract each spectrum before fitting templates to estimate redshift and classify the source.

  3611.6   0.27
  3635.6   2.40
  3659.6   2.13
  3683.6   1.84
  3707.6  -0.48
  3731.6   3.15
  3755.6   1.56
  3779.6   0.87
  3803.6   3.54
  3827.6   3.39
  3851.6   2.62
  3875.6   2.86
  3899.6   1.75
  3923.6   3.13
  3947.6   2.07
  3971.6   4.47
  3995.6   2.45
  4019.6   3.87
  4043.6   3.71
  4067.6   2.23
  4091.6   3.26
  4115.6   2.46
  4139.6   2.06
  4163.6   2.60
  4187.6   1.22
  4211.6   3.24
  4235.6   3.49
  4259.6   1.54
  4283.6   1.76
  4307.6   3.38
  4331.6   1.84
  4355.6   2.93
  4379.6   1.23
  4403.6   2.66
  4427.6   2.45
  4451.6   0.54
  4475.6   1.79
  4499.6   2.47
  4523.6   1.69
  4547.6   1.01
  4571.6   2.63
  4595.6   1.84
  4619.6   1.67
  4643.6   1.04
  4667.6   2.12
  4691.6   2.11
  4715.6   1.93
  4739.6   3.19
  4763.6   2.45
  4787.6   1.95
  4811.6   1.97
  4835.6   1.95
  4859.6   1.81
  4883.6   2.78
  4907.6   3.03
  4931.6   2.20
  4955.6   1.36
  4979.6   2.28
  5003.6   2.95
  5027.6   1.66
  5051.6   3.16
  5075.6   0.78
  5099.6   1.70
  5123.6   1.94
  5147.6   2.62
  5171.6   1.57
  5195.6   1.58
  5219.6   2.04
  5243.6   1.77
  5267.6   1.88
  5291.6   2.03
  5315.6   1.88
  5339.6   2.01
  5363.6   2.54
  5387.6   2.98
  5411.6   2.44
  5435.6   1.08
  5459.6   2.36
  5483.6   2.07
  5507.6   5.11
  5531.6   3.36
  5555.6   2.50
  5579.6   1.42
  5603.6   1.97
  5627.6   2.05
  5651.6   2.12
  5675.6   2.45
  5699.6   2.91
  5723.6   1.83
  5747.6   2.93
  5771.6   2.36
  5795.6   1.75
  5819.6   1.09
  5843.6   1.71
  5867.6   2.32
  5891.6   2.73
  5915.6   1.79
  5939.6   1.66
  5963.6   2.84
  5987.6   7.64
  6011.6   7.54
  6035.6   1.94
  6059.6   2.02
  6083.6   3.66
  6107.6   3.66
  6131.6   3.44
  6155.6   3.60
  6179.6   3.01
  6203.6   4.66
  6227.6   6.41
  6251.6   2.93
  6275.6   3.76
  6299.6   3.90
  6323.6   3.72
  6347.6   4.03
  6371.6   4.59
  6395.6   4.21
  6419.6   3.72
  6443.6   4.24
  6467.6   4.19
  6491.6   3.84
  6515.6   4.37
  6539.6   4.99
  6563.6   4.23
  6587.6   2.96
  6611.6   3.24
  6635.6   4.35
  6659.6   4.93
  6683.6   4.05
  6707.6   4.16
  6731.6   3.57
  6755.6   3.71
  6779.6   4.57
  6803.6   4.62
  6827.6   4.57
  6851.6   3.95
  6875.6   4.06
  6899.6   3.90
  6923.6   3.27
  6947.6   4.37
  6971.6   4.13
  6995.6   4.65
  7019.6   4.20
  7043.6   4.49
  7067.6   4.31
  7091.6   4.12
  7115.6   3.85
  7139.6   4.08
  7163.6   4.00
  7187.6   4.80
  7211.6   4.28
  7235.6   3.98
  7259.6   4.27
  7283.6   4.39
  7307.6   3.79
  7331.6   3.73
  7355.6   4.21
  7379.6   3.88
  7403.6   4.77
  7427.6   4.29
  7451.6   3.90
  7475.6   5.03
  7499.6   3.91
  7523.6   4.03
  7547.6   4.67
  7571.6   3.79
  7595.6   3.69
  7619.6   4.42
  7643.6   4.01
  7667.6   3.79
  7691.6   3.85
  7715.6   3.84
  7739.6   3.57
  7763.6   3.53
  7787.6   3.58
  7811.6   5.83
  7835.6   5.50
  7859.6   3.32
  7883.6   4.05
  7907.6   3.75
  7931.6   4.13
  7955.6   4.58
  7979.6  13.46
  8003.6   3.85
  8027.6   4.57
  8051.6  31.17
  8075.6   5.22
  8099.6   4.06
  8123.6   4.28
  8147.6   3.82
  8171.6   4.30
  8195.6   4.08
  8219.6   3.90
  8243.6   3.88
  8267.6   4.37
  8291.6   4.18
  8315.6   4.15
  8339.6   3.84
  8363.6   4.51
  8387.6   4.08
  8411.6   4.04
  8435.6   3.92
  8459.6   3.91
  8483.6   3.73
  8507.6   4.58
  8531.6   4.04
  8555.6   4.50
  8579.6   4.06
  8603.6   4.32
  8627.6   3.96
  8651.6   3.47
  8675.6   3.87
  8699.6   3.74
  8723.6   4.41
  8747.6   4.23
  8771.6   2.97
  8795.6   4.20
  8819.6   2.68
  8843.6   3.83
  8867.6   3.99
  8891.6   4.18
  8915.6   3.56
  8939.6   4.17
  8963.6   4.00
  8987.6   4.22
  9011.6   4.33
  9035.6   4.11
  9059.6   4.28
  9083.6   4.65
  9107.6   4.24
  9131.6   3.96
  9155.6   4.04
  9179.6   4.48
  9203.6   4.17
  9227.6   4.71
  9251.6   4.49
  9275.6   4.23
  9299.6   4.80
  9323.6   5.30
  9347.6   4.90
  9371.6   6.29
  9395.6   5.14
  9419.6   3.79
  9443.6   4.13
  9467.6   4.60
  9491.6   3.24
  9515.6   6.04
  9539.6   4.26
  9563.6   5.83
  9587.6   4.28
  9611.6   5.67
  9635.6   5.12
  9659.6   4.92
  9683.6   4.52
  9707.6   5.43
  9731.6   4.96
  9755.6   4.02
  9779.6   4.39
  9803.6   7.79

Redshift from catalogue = 0.61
